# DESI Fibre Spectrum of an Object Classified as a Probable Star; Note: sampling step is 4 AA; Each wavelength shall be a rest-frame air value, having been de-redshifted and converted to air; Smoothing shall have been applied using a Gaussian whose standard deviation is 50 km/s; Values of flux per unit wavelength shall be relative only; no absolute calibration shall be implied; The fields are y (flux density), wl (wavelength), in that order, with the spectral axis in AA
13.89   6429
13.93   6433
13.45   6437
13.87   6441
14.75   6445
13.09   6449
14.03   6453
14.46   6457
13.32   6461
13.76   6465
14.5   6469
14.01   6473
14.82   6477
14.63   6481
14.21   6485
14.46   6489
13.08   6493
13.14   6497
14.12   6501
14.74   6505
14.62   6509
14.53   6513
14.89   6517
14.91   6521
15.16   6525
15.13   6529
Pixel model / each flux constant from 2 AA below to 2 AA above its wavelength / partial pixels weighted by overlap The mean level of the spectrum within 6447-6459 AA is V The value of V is 13.9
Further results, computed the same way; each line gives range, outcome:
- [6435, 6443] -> 13.7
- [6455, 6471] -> 14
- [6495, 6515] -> 14.2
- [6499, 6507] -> 14.4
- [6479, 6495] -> 14.1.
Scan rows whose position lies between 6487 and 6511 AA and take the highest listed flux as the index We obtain 14.74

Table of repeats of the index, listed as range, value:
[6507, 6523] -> 14.91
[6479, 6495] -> 14.63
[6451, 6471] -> 14.5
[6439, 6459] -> 14.75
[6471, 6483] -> 14.82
